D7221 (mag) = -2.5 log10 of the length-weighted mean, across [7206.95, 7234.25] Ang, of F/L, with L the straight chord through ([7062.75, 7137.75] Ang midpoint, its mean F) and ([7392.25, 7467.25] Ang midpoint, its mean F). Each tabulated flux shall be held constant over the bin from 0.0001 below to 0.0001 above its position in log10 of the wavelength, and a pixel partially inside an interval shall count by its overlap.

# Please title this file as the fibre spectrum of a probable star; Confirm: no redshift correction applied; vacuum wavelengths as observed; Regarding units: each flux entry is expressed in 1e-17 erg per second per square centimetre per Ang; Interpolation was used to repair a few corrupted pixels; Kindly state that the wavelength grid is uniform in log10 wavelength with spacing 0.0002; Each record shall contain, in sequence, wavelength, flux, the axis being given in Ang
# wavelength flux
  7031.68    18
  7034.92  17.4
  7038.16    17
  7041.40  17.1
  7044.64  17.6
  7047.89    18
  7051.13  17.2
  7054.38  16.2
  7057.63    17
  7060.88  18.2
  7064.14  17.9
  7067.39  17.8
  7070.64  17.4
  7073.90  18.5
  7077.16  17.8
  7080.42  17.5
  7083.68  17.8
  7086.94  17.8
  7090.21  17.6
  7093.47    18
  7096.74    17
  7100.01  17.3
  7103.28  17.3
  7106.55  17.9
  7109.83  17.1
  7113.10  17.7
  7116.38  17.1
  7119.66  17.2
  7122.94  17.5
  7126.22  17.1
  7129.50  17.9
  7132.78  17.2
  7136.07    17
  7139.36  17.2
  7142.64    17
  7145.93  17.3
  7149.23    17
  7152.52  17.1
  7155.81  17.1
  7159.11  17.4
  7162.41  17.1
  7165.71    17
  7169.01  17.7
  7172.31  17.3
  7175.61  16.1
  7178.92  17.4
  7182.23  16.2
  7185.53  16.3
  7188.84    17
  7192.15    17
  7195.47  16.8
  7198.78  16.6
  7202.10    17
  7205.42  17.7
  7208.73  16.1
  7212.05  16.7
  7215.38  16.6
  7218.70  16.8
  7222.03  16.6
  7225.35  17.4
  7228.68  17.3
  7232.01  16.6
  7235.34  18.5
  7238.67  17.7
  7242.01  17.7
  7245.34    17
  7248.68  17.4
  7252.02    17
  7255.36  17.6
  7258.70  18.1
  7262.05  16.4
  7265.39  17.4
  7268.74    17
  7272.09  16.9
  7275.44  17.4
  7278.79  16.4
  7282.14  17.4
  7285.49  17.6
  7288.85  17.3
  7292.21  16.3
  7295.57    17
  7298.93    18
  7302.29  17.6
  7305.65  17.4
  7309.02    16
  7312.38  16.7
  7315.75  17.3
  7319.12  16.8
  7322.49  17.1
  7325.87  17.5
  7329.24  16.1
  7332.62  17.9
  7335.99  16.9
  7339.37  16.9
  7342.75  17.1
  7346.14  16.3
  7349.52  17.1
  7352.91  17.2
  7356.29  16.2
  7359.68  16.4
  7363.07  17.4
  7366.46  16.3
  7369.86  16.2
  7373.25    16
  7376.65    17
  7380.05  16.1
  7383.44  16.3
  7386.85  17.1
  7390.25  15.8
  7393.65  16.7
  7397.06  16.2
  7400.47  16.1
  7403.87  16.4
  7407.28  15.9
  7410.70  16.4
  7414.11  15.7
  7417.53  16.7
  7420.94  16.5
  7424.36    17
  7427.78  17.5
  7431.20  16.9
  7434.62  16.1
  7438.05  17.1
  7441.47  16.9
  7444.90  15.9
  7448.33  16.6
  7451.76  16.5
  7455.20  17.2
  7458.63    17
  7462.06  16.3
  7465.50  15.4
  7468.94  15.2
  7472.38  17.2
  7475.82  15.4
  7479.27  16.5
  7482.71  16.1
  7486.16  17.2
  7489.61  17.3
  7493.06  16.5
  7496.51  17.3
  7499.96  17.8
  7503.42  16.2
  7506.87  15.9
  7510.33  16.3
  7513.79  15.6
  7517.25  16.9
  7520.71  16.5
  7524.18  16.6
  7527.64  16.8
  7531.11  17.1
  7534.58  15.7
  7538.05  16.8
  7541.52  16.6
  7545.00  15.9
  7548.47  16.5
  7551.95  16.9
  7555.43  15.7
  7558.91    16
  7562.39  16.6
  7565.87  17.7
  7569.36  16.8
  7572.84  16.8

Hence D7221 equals 0.022 mag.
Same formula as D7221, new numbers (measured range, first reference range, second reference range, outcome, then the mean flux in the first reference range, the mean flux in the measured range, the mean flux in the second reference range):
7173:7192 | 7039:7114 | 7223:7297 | 0.044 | 17.5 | 16.7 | 17.2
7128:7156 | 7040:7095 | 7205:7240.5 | 0.010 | 17.6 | 17.2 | 17.1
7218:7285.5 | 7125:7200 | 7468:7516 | -0.023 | 17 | 17.2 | 16.5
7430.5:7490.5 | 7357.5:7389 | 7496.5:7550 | 0.003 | 16.5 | 16.5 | 16.5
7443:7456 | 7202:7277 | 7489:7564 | 0.013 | 17.2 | 16.5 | 16.5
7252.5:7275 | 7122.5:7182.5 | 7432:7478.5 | -0.023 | 17.2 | 17.2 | 16.4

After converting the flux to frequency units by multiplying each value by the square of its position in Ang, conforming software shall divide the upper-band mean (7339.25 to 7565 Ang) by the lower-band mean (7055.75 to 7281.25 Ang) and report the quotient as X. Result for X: 1.0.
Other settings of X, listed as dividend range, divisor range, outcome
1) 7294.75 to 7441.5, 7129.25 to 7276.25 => 1.02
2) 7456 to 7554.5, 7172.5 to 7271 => 1.04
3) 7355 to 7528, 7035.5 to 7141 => 1.04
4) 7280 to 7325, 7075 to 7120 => 1.03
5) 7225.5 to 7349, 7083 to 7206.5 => 1.04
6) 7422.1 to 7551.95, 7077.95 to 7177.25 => 1.05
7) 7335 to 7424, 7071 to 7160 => 1.02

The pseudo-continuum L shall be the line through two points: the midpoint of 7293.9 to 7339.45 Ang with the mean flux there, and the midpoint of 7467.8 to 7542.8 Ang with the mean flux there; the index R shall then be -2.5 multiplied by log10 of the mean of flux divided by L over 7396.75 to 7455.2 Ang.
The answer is 0.02 mag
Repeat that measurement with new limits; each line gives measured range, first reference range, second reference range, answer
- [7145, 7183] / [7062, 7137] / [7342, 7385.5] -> 0.02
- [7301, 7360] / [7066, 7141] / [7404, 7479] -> -0.01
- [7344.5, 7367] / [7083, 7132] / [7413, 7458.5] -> 0.01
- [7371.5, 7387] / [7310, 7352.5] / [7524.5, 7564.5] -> 0.03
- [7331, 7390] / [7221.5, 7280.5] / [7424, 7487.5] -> 0.01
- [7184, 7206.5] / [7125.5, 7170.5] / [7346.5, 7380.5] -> 0.01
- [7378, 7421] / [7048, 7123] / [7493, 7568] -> 0.03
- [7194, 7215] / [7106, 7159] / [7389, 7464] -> 0.02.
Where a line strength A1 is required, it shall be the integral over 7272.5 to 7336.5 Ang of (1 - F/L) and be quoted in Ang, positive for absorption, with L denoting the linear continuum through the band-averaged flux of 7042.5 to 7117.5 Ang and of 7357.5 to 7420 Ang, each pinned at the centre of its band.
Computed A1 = -1.5 Ang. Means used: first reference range 17.6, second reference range 16.4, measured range 17.1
